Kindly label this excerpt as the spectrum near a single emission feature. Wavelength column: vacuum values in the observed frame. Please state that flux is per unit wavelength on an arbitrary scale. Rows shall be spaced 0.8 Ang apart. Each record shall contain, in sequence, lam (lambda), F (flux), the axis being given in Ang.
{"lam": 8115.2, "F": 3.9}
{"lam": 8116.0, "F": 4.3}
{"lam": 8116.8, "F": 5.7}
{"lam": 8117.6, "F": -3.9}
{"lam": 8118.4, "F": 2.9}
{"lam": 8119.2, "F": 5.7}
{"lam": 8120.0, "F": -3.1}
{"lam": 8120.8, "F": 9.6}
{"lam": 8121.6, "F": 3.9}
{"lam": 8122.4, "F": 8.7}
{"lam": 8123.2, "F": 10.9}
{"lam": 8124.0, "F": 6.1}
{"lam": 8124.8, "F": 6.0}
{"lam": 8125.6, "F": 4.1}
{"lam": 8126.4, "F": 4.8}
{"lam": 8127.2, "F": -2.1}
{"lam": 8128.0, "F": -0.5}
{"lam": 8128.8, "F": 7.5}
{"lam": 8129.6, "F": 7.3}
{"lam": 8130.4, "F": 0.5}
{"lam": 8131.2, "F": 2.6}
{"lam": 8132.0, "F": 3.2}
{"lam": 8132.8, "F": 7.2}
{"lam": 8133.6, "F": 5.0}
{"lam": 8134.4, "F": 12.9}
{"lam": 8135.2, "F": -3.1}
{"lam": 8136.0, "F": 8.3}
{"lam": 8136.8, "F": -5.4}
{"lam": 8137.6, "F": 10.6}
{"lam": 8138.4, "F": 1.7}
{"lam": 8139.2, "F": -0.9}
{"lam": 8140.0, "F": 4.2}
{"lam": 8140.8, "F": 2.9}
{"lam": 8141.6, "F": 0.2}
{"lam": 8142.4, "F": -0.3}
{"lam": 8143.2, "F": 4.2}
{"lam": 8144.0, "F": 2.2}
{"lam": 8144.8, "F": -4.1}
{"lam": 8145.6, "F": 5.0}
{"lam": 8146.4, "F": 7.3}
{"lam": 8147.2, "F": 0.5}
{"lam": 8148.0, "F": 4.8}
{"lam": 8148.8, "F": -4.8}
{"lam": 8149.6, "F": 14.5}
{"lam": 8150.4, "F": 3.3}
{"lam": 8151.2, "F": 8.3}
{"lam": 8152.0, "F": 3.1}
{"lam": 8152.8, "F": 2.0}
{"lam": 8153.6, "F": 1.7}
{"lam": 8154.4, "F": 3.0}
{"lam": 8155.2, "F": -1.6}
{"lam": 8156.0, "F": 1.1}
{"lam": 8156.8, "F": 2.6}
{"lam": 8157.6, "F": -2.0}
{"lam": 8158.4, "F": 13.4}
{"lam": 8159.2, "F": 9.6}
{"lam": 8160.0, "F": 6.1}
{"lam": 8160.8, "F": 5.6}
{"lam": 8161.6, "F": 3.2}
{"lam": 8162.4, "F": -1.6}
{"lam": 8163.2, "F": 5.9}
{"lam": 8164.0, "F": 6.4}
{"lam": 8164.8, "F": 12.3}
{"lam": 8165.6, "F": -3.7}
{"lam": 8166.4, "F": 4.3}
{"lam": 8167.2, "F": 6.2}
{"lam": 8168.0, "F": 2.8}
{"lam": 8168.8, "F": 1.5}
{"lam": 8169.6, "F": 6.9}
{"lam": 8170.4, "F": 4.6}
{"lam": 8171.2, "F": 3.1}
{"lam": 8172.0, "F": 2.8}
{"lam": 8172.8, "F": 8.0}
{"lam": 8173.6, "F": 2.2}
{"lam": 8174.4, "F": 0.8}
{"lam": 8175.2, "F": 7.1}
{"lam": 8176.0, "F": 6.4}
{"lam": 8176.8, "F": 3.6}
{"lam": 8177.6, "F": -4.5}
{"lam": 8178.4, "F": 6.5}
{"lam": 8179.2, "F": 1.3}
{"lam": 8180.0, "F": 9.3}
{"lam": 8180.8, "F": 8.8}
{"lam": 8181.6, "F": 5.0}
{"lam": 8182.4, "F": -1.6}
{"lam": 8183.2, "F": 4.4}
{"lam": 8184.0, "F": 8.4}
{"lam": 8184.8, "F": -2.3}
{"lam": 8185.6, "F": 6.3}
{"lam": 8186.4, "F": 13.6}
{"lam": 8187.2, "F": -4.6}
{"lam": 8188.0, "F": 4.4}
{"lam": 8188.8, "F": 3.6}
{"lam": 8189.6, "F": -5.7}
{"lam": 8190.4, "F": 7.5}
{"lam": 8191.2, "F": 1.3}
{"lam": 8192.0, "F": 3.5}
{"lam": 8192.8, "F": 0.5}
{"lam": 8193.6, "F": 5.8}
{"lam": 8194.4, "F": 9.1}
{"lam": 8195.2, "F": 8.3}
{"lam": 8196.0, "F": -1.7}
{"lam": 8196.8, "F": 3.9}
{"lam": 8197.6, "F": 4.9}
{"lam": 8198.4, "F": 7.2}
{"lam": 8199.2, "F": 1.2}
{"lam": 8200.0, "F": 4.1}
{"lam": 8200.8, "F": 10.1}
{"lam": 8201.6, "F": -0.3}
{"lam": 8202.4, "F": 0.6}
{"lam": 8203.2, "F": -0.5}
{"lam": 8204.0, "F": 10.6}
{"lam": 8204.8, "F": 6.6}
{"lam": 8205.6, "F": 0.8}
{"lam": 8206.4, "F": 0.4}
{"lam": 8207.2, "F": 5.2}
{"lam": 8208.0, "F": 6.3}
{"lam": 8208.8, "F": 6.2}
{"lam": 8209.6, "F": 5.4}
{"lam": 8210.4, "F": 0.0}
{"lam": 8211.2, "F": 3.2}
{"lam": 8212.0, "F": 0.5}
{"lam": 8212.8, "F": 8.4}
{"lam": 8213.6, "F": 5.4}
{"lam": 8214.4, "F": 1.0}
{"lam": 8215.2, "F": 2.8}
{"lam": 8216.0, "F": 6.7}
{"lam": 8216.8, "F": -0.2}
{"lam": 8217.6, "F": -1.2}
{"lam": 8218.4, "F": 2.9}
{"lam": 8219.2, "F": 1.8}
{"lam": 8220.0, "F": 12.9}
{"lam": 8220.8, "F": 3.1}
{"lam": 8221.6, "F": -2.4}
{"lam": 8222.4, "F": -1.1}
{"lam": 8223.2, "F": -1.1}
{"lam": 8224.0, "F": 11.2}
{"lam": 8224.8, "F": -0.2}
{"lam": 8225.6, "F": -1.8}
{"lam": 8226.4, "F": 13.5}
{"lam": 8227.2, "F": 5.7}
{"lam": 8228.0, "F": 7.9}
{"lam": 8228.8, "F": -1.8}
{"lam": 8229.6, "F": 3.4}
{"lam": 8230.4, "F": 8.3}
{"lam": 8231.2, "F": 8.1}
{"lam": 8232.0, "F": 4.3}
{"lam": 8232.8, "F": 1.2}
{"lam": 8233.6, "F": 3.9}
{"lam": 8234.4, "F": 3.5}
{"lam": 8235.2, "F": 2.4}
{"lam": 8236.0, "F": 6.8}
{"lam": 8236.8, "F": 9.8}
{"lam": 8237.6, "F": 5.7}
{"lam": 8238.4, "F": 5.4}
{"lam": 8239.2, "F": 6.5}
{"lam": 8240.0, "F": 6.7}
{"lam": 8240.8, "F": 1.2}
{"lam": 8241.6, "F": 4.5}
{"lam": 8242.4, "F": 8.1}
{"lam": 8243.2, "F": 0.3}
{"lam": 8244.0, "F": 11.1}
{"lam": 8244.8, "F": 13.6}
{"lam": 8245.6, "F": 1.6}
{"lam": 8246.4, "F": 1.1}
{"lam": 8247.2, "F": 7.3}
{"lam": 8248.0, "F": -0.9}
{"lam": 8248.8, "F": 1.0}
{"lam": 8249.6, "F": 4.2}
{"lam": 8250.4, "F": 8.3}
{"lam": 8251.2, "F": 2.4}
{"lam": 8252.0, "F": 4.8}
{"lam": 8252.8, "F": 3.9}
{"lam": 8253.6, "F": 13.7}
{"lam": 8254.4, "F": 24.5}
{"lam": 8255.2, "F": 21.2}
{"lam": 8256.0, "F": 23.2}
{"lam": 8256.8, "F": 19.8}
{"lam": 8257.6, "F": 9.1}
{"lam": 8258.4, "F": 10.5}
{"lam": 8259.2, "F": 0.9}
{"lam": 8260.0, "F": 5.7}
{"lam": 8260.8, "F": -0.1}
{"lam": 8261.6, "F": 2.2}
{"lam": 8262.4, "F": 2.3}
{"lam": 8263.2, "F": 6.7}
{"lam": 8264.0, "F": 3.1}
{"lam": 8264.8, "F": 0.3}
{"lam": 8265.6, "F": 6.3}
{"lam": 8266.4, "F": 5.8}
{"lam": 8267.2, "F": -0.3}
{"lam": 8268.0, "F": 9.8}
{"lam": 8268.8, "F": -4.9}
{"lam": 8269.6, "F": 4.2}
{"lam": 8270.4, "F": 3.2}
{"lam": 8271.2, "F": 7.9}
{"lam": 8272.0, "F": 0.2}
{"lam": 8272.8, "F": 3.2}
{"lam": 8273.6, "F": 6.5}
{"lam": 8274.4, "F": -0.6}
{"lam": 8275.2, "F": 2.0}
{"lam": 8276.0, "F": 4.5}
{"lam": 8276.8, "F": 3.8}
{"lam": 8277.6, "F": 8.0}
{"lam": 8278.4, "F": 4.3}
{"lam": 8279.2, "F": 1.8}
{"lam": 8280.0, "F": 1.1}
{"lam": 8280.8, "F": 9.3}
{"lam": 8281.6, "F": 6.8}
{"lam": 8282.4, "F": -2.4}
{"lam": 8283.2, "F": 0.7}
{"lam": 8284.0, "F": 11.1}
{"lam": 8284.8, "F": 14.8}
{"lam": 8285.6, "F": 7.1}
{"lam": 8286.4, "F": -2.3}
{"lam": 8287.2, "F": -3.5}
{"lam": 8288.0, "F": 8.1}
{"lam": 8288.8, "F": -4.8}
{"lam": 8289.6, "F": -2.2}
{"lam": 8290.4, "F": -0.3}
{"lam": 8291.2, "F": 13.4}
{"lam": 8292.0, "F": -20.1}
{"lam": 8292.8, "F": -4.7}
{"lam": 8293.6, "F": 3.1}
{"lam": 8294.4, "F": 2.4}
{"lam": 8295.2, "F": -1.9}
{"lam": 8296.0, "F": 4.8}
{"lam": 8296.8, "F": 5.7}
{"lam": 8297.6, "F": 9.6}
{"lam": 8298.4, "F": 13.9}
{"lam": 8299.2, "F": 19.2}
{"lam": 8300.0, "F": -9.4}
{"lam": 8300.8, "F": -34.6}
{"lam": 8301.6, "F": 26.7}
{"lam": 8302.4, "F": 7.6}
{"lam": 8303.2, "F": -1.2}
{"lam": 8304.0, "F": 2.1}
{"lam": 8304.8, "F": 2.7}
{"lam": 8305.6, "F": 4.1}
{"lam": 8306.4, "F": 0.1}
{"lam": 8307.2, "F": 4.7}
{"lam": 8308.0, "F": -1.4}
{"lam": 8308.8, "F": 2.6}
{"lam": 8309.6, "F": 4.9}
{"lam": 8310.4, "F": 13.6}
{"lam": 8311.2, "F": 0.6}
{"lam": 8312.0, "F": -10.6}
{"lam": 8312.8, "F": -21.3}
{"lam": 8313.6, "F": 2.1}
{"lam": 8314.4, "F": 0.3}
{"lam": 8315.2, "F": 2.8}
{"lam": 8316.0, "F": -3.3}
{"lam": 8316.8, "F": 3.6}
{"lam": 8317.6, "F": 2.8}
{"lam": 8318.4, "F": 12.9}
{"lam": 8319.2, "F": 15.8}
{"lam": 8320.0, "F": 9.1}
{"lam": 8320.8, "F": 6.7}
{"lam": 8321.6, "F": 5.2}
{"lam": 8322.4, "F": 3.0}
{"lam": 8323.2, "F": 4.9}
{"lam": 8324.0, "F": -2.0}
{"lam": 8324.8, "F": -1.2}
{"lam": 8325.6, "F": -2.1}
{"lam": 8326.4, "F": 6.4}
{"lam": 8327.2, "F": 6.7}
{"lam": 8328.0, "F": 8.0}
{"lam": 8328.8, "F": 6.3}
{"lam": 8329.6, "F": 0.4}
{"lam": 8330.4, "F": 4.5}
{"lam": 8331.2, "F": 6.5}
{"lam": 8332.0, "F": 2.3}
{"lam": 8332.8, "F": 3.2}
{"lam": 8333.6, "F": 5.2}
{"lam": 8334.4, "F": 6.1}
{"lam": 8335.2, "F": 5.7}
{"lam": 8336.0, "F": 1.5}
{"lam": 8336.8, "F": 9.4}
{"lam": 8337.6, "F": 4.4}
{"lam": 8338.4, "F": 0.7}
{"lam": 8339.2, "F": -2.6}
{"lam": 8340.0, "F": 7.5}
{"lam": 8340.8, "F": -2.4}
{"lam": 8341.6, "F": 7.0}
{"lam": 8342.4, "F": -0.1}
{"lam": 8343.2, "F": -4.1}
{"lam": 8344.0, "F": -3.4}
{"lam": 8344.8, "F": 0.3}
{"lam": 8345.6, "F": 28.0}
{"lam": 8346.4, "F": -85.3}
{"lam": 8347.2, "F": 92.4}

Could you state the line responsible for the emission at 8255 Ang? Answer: H-beta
